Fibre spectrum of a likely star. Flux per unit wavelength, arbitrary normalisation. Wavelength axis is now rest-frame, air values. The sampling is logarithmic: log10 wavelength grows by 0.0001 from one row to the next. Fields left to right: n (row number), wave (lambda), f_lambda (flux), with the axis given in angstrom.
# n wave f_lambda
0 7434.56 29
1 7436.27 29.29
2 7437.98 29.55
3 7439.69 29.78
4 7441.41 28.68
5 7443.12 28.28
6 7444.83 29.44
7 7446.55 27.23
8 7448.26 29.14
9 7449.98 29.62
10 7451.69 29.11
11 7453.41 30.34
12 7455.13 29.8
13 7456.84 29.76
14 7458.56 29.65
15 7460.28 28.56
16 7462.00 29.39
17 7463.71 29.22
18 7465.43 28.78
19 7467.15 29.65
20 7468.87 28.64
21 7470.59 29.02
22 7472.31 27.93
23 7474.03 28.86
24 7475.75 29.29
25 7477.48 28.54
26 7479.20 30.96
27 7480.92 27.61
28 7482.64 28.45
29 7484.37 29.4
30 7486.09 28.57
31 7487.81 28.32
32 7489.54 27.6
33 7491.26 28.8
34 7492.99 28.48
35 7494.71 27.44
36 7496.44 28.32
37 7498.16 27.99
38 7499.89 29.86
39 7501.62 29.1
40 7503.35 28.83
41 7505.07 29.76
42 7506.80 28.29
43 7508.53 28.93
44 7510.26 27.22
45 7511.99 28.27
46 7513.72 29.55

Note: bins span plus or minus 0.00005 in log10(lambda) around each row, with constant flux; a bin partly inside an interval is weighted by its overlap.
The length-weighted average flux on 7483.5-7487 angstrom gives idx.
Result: 29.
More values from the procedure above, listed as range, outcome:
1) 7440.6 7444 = 28.5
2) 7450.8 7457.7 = 29.8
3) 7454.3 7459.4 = 29.8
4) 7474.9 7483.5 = 29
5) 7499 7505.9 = 29.4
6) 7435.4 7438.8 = 29.5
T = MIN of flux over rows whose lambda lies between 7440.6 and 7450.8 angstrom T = 27.23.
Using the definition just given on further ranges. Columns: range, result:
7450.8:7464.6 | 28.56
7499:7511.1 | 27.22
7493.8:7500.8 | 27.44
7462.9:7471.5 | 28.64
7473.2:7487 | 27.61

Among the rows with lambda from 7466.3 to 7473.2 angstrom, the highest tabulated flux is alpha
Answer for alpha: 29.65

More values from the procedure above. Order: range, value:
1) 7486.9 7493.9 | 28.8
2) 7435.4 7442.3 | 29.78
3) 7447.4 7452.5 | 29.62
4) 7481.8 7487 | 29.4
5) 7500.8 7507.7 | 29.76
